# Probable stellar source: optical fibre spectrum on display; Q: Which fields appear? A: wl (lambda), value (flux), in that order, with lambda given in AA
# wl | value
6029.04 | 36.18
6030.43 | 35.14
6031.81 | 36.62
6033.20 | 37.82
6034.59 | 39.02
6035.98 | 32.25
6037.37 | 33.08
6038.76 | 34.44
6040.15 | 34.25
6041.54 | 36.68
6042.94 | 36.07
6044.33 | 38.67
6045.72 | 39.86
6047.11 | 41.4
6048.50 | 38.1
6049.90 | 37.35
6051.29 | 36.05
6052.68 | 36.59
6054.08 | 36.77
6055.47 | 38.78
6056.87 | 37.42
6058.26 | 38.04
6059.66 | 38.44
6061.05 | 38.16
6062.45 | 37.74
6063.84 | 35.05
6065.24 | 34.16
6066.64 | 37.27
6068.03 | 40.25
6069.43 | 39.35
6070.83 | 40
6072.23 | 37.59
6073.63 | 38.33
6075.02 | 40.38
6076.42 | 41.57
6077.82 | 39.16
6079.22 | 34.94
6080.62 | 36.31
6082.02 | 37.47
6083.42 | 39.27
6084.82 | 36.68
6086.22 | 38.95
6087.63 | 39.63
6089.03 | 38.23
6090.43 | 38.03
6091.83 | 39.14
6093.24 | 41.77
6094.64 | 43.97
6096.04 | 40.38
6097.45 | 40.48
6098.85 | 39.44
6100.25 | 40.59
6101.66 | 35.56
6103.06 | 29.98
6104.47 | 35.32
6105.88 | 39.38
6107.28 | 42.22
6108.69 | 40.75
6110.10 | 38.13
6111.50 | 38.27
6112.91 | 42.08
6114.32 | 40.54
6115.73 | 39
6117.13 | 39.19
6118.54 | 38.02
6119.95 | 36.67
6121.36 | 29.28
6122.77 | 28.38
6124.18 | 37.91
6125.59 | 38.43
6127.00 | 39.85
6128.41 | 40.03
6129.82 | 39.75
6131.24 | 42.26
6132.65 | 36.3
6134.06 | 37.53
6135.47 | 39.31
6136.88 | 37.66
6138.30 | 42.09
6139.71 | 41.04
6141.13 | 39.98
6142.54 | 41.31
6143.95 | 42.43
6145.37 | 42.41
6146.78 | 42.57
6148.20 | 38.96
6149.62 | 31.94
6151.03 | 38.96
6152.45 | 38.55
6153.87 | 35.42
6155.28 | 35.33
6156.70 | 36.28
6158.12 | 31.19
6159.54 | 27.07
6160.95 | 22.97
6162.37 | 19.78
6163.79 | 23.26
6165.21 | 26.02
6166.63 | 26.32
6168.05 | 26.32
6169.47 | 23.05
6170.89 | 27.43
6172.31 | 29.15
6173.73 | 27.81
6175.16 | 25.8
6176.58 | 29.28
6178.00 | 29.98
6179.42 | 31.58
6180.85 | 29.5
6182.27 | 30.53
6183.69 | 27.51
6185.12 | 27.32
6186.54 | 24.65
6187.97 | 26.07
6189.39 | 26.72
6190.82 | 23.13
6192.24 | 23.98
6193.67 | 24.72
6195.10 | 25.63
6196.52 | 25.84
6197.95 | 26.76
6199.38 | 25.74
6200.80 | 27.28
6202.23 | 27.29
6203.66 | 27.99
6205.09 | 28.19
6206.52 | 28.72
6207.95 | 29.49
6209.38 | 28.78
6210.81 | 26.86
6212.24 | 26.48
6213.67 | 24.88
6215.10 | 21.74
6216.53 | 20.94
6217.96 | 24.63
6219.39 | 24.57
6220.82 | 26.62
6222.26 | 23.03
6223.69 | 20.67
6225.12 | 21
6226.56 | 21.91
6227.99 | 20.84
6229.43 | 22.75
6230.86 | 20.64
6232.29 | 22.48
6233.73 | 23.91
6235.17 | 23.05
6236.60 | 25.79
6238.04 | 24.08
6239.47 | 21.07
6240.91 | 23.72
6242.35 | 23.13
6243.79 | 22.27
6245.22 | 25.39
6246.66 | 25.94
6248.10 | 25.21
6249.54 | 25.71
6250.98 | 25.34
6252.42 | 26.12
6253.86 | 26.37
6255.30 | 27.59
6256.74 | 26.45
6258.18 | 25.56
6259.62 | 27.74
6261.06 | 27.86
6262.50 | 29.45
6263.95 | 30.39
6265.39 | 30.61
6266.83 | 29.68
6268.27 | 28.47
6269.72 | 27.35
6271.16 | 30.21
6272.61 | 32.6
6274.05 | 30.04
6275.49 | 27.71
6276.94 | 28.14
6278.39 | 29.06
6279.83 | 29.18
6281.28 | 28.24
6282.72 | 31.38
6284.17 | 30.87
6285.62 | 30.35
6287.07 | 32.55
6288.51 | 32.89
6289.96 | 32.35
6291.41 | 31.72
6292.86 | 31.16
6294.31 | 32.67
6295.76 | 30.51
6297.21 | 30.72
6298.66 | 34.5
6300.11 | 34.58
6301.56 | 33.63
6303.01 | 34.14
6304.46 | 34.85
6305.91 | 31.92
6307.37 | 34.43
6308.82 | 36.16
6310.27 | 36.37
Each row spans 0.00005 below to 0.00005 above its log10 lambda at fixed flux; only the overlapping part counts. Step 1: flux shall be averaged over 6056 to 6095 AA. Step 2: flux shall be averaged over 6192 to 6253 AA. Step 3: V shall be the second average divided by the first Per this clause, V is 0.64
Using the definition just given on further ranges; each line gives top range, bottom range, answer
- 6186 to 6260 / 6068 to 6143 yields 0.64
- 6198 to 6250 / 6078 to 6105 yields 0.64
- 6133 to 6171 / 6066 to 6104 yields 0.88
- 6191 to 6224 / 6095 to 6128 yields 0.68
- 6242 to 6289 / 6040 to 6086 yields 0.74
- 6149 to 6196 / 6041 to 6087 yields 0.74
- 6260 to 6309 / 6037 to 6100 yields 0.81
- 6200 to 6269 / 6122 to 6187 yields 0.76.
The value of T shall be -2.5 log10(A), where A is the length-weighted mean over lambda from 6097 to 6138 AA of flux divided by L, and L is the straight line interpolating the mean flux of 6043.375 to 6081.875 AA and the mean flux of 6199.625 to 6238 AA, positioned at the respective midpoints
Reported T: -0.14 mag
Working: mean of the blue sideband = 38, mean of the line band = 38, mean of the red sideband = 24.6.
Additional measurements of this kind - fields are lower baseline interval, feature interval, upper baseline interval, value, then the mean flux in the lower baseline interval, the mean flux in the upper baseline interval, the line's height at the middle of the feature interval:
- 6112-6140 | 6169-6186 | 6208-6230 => 0.073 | 38.2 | 23.9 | 30.3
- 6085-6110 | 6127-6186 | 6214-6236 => -0.056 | 39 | 22.6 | 31.4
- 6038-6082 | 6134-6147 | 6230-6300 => -0.201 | 37.7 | 27.9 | 33.9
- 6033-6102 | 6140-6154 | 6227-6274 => -0.201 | 38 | 25.9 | 32.8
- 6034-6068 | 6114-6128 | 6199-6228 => -0.152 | 37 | 25.2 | 31.9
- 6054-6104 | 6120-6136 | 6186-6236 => -0.120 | 38.3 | 24.8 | 33.3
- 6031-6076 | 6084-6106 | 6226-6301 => -0.090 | 37.4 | 27.7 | 35.5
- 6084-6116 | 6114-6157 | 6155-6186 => -0.154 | 39.1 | 27.8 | 33.4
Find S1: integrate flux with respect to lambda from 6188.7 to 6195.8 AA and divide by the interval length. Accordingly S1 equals 24.8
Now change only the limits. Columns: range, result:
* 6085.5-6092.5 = 38.8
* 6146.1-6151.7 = 38.1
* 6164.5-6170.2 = 25.4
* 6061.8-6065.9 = 35.7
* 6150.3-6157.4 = 36.9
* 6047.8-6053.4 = 37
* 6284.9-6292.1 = 32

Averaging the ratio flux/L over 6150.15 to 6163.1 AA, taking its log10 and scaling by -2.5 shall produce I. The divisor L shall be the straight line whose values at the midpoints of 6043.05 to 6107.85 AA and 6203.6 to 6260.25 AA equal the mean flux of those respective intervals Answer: -0.02 mag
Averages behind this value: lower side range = 38.3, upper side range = 24.6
